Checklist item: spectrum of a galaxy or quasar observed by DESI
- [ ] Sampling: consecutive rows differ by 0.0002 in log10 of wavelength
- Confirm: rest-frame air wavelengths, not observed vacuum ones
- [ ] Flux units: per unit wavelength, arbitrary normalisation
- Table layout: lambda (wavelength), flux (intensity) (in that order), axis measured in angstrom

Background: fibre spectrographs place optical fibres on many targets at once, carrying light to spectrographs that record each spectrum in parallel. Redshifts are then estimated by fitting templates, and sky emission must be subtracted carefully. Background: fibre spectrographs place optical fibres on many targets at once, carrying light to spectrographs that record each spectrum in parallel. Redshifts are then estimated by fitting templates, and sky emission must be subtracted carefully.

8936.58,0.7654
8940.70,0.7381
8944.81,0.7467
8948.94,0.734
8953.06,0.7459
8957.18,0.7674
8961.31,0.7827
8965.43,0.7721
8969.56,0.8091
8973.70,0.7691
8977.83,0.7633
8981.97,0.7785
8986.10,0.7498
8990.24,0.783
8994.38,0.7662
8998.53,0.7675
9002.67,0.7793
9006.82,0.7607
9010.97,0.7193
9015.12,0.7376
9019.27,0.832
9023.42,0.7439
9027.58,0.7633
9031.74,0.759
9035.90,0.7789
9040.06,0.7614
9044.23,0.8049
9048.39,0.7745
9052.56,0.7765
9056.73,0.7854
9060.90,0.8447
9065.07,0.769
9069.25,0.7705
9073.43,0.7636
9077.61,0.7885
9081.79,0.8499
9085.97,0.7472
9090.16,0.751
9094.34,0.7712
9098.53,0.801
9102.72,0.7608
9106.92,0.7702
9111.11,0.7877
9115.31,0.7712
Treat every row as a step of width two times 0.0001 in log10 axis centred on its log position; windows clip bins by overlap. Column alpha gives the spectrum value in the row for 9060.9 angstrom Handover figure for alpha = 0.8447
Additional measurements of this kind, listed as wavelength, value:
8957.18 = 0.7674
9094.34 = 0.7712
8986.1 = 0.7498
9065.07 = 0.769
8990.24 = 0.783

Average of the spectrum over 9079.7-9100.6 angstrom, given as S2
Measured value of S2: 0.784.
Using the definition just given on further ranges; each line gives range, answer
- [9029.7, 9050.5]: 0.776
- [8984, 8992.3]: 0.767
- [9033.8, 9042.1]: 0.77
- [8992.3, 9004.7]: 0.771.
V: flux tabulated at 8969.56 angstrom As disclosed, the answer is 0.8091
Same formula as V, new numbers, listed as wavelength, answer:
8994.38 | 0.7662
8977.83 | 0.7633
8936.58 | 0.7654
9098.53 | 0.801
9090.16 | 0.751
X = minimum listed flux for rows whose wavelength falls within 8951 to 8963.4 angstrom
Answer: 0.7459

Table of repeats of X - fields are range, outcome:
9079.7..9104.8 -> 0.7472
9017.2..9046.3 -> 0.7439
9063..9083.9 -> 0.7636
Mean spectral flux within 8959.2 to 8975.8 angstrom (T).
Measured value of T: 0.783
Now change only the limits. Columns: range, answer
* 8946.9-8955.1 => 0.74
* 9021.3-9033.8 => 0.756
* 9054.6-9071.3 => 0.792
